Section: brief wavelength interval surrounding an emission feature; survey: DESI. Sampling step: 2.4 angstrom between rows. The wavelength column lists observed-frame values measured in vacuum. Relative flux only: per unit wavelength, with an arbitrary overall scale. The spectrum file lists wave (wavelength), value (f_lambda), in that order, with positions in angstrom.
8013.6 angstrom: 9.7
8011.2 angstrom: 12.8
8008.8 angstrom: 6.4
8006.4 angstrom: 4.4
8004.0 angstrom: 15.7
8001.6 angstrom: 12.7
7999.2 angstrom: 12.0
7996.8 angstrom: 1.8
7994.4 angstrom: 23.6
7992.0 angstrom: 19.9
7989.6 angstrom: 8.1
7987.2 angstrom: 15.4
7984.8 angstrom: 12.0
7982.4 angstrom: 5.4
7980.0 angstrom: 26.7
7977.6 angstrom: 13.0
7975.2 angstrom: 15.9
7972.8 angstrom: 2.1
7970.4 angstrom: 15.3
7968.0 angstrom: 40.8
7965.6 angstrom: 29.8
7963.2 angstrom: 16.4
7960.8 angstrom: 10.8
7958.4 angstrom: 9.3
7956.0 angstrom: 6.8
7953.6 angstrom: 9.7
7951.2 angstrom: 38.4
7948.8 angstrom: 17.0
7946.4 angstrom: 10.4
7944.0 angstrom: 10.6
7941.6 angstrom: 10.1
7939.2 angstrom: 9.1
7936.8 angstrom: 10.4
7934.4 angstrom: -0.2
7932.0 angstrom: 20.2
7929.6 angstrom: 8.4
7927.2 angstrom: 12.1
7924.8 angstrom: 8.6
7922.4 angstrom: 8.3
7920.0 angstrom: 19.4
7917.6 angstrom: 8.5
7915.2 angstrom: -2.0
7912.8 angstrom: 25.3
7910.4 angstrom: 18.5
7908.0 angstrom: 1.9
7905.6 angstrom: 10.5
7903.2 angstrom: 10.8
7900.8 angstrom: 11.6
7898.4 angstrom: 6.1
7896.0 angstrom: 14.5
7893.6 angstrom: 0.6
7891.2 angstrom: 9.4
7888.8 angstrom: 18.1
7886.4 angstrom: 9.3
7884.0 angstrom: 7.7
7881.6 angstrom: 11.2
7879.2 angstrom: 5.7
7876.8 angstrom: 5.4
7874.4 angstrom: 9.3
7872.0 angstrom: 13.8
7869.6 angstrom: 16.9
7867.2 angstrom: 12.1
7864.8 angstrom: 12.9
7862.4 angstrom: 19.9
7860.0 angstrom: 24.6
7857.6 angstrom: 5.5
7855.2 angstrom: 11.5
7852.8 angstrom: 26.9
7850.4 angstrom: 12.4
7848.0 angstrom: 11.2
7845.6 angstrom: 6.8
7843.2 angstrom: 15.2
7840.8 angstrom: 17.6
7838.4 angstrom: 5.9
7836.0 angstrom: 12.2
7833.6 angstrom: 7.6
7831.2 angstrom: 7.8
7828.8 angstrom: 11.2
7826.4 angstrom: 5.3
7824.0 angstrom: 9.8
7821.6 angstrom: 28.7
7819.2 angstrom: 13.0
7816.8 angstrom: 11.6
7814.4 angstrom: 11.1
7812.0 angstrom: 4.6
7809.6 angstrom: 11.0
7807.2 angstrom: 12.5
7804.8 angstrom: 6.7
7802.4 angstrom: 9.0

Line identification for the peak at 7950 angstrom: [S II]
